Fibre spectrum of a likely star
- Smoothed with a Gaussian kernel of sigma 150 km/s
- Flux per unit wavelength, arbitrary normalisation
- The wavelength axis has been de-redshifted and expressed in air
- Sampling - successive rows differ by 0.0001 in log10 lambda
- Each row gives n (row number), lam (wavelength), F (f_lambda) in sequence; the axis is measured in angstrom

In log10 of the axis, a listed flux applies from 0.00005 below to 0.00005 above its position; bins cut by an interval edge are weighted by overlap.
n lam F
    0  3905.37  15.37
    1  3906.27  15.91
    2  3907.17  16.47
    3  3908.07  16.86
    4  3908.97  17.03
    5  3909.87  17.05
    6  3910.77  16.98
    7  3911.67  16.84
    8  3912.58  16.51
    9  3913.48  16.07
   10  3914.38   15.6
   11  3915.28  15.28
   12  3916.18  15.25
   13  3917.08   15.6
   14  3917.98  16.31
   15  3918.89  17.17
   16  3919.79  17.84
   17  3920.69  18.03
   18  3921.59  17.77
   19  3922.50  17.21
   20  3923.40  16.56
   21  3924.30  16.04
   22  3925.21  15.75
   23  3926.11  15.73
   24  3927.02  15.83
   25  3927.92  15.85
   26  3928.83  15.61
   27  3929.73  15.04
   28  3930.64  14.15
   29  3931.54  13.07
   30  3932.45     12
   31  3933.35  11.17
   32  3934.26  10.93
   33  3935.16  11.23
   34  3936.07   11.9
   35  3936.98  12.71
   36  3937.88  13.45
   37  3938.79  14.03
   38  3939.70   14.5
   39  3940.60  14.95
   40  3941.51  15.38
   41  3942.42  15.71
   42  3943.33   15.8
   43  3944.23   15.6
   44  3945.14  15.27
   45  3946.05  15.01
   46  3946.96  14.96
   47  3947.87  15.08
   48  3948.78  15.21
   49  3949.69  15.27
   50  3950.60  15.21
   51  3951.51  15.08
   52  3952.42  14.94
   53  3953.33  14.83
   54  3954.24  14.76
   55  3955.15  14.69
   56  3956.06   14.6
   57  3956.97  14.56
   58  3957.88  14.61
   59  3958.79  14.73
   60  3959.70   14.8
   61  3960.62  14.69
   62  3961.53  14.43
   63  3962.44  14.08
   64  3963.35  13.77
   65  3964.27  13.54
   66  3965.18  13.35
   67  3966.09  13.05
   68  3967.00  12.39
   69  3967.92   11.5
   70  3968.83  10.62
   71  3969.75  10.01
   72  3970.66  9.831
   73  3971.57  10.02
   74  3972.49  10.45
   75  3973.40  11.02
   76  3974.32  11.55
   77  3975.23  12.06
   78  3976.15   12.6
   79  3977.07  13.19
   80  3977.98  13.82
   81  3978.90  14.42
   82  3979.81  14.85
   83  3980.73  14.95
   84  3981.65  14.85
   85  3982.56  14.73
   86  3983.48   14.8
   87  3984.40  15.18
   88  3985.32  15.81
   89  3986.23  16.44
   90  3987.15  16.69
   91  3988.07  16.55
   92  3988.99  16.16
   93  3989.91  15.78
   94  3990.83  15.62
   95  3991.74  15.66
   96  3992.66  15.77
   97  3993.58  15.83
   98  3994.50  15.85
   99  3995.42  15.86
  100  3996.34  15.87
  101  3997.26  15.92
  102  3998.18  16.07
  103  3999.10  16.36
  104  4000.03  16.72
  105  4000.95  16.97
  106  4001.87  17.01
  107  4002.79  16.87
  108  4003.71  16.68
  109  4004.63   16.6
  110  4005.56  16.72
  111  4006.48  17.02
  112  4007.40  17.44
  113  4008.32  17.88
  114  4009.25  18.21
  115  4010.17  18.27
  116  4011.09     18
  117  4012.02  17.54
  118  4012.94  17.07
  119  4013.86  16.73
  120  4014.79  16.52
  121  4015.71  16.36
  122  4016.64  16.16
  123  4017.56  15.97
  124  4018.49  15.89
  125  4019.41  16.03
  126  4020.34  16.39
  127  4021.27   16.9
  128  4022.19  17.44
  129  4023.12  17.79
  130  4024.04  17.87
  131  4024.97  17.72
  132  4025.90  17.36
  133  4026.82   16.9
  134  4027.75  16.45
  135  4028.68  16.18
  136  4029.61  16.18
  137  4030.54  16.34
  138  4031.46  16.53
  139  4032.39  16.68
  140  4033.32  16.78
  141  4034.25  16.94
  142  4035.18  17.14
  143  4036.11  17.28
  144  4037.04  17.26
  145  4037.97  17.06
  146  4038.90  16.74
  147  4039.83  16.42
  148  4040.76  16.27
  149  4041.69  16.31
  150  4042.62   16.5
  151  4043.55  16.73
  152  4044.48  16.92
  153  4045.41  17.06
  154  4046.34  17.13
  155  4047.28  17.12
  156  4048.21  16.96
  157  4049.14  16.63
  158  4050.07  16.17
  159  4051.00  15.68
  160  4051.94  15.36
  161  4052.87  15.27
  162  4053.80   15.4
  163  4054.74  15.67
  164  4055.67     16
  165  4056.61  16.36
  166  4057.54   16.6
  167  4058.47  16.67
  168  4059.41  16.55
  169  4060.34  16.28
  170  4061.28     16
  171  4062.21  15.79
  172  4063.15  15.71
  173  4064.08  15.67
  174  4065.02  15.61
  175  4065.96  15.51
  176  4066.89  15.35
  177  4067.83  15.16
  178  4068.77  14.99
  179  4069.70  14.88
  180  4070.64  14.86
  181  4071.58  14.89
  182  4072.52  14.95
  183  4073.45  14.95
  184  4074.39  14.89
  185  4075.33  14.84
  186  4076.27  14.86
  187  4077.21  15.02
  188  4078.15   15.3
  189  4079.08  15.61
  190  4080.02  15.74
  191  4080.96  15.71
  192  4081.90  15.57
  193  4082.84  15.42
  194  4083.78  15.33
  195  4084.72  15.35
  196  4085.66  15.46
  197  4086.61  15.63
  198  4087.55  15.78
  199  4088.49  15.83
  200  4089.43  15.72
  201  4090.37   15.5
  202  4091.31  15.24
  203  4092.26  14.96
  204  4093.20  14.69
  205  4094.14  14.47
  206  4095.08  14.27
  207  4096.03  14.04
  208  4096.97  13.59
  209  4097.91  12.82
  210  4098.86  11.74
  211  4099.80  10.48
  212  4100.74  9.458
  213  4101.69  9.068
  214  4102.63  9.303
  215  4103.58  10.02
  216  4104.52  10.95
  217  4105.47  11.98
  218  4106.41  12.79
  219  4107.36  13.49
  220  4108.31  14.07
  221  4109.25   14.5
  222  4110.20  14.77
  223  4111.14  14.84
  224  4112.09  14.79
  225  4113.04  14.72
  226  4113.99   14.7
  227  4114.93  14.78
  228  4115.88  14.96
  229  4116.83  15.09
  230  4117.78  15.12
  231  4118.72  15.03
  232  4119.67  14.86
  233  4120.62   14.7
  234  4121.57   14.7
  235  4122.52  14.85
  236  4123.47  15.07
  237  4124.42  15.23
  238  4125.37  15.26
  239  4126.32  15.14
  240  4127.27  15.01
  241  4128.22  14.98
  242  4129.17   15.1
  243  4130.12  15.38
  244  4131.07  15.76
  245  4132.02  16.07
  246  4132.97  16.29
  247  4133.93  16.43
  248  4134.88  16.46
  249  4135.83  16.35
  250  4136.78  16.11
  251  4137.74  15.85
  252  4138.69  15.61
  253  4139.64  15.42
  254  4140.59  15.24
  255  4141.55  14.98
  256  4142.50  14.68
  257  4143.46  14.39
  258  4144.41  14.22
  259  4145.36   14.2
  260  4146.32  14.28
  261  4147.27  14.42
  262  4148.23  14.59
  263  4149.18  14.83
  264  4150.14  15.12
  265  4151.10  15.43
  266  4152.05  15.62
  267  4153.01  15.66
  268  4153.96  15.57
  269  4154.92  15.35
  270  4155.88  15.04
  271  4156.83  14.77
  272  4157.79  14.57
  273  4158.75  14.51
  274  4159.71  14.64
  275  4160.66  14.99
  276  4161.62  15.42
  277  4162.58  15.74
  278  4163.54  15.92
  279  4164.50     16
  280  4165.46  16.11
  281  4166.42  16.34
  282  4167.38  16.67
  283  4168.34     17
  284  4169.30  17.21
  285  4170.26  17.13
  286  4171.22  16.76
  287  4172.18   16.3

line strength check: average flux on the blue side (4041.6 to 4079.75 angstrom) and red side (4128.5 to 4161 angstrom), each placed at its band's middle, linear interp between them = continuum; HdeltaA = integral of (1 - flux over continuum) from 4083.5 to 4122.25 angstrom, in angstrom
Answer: 4.07 angstrom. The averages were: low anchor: 15.8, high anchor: 15.2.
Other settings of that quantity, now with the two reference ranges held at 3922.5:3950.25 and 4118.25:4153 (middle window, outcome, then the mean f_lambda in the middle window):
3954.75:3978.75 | 2.9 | 12.9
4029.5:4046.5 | -2.2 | 16.8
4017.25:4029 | -1.6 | 16.9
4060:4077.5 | -0.3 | 15.3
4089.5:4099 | 0.5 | 14.3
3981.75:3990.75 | -0.7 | 15.7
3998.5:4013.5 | -2.5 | 17.2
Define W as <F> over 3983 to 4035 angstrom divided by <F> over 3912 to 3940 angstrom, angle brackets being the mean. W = 1.1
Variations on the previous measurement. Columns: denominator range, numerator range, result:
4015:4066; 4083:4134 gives 0.86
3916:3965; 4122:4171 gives 1.04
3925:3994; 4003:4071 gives 1.17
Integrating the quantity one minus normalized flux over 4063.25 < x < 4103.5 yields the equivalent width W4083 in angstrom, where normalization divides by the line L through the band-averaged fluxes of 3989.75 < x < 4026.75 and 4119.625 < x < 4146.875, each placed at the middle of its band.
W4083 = 3.6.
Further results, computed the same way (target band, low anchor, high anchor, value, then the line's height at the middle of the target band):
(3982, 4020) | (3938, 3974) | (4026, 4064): -3.1 angstrom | 15.2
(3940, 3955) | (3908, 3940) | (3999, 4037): 0.5 angstrom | 15.7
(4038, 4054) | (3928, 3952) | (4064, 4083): -1.5 angstrom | 15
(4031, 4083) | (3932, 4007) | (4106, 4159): -4.4 angstrom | 14.8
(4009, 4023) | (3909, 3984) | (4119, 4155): -2.1 angstrom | 14.7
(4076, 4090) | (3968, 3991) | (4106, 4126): -1.0 angstrom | 14.4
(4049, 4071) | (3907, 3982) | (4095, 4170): -1.8 angstrom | 14.6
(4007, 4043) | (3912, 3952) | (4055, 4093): -3.6 angstrom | 15.4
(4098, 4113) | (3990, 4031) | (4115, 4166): 3.2 angstrom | 15.6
